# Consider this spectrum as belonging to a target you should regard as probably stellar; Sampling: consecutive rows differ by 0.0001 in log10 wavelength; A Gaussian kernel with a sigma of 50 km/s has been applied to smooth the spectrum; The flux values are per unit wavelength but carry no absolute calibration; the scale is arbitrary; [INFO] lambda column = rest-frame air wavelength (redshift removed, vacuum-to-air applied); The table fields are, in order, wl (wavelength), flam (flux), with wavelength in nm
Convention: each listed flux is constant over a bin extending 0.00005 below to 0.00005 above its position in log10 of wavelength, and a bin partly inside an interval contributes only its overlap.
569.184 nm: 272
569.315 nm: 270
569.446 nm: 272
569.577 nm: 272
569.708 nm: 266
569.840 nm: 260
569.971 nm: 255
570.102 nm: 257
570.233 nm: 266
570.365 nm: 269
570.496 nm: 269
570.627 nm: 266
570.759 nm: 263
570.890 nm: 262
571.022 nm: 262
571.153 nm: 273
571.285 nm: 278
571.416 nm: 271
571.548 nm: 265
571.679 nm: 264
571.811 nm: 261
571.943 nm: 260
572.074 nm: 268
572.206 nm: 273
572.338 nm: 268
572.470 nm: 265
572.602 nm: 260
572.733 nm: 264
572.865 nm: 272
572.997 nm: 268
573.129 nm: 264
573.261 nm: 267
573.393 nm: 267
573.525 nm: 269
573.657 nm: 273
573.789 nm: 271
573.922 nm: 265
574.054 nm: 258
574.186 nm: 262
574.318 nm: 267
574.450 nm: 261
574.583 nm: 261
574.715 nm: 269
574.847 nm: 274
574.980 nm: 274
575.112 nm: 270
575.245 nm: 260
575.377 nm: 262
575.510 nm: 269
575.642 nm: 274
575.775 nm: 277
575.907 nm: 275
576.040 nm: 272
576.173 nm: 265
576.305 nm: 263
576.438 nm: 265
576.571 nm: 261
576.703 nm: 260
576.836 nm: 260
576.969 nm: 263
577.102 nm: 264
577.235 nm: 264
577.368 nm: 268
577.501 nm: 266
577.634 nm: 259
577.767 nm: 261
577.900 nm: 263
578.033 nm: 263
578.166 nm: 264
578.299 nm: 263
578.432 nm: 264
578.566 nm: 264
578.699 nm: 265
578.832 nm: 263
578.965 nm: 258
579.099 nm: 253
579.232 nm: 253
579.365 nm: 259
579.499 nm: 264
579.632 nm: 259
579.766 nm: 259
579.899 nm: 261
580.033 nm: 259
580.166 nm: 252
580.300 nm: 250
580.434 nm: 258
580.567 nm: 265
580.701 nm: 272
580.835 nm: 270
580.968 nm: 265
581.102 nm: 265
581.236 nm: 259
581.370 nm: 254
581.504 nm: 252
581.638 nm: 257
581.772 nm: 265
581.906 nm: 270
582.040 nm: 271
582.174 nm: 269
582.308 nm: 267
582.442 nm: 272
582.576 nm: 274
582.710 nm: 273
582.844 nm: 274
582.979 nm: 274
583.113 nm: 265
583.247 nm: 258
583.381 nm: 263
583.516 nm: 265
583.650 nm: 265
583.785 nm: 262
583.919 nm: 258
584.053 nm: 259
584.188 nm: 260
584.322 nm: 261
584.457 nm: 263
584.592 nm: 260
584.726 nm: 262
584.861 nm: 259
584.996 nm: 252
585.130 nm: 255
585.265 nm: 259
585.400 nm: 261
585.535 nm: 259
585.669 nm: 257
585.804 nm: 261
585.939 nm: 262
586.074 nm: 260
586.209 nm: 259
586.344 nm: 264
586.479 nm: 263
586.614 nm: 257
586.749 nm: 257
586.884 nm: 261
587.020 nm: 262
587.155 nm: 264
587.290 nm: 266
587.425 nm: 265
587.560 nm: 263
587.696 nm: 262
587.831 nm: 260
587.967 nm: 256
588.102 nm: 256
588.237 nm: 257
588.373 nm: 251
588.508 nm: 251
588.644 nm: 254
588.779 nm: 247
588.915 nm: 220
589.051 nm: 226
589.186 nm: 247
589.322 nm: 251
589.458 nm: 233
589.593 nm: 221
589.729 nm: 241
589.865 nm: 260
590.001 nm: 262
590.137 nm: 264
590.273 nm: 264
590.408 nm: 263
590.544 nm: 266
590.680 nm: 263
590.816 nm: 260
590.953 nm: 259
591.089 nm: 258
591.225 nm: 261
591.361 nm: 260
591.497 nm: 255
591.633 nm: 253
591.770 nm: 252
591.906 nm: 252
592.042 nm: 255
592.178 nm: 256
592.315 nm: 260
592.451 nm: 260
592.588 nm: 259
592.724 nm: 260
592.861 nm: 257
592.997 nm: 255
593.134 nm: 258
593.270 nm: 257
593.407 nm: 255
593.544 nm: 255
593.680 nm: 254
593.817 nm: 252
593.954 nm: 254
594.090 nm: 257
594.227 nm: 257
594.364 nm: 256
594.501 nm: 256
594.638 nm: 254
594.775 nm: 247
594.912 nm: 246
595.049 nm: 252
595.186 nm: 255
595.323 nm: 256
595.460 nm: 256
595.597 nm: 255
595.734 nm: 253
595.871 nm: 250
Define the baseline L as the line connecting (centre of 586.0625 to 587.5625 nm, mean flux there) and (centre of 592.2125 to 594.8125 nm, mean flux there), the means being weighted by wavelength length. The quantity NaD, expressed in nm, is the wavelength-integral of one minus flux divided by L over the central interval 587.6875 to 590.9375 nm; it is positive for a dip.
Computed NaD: 0.10 nm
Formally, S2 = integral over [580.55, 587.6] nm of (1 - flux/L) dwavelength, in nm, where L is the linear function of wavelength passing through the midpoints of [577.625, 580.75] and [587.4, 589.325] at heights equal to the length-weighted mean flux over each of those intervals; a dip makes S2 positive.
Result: -0.21 nm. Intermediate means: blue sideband 260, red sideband 251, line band 263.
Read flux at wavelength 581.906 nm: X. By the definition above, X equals 270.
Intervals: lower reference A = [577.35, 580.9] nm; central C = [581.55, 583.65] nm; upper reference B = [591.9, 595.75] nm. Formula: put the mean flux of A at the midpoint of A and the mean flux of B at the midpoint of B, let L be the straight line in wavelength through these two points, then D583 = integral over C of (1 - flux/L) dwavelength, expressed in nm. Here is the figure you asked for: -0.06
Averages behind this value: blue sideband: 261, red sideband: 255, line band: 268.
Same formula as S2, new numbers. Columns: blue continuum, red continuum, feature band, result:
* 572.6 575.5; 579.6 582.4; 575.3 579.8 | 0.01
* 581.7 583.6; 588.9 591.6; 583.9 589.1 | 0.06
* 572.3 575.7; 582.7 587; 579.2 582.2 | 0.02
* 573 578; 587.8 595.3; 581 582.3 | -0.01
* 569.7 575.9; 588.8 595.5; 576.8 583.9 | -0.05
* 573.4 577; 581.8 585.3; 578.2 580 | 0.03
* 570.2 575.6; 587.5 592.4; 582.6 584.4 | -0.04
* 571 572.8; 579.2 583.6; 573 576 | -0.02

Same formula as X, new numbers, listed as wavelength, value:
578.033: 263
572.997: 268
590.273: 264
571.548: 265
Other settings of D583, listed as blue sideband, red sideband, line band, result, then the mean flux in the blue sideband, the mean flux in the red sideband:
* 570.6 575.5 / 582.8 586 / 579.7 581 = 0.011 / 266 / 261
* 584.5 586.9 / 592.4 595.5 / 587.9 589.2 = 0.058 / 259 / 255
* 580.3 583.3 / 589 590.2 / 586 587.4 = -0.048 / 266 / 245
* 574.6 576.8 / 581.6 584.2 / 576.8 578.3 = 0.024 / 268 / 266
